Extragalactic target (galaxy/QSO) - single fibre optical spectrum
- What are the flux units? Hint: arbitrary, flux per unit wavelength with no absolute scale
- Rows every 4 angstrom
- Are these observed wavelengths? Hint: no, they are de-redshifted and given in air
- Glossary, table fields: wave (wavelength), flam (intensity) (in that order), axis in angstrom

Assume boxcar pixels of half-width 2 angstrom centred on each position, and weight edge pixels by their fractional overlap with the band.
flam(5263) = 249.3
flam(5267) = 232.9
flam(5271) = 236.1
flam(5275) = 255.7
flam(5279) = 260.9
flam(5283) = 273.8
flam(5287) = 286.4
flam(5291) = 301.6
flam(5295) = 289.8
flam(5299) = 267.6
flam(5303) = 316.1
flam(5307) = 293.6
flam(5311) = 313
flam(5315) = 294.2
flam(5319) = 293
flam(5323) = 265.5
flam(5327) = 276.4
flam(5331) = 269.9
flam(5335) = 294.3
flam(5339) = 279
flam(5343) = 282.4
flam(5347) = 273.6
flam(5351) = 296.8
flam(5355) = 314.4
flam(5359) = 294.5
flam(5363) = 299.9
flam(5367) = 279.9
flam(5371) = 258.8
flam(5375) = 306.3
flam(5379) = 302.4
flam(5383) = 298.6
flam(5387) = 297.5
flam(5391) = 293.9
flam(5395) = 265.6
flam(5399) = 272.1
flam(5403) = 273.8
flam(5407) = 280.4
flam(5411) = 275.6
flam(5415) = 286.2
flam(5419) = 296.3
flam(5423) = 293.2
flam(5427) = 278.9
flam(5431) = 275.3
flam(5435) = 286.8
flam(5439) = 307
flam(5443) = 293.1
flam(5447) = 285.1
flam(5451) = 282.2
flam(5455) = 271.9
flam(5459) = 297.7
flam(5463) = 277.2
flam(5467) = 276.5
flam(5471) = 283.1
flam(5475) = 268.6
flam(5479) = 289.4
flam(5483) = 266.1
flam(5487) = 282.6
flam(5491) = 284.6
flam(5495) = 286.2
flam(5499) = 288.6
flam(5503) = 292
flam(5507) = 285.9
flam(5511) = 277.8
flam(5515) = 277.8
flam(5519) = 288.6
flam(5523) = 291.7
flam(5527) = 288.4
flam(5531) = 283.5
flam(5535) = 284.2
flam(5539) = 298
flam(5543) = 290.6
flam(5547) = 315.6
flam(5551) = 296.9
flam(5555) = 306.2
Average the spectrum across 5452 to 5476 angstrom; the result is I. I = 280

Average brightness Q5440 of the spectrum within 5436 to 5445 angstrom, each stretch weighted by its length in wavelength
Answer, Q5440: 299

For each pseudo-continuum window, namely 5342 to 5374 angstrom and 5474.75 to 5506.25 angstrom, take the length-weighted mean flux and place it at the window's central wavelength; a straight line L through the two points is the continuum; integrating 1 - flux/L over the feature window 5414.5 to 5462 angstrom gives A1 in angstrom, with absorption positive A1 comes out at -0.41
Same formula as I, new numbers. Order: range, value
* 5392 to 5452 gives 284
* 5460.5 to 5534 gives 283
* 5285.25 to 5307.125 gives 292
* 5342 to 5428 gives 287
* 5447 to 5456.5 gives 279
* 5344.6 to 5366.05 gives 295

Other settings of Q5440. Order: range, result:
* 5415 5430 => 288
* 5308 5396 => 289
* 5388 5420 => 281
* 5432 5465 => 287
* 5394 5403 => 270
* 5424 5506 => 284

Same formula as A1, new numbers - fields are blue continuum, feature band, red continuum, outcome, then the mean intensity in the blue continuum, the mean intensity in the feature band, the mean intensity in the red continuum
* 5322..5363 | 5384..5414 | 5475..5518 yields 0.4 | 286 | 281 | 283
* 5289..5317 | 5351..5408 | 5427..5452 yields 0.5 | 297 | 289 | 288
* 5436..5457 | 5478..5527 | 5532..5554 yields 1.5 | 288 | 284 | 297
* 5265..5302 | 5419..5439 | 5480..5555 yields -0.5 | 269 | 287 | 288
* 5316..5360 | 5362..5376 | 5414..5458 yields 0.1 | 285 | 284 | 287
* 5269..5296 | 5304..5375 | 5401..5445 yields -2.7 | 271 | 288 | 286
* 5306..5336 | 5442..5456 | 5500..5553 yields 0.3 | 287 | 283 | 290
